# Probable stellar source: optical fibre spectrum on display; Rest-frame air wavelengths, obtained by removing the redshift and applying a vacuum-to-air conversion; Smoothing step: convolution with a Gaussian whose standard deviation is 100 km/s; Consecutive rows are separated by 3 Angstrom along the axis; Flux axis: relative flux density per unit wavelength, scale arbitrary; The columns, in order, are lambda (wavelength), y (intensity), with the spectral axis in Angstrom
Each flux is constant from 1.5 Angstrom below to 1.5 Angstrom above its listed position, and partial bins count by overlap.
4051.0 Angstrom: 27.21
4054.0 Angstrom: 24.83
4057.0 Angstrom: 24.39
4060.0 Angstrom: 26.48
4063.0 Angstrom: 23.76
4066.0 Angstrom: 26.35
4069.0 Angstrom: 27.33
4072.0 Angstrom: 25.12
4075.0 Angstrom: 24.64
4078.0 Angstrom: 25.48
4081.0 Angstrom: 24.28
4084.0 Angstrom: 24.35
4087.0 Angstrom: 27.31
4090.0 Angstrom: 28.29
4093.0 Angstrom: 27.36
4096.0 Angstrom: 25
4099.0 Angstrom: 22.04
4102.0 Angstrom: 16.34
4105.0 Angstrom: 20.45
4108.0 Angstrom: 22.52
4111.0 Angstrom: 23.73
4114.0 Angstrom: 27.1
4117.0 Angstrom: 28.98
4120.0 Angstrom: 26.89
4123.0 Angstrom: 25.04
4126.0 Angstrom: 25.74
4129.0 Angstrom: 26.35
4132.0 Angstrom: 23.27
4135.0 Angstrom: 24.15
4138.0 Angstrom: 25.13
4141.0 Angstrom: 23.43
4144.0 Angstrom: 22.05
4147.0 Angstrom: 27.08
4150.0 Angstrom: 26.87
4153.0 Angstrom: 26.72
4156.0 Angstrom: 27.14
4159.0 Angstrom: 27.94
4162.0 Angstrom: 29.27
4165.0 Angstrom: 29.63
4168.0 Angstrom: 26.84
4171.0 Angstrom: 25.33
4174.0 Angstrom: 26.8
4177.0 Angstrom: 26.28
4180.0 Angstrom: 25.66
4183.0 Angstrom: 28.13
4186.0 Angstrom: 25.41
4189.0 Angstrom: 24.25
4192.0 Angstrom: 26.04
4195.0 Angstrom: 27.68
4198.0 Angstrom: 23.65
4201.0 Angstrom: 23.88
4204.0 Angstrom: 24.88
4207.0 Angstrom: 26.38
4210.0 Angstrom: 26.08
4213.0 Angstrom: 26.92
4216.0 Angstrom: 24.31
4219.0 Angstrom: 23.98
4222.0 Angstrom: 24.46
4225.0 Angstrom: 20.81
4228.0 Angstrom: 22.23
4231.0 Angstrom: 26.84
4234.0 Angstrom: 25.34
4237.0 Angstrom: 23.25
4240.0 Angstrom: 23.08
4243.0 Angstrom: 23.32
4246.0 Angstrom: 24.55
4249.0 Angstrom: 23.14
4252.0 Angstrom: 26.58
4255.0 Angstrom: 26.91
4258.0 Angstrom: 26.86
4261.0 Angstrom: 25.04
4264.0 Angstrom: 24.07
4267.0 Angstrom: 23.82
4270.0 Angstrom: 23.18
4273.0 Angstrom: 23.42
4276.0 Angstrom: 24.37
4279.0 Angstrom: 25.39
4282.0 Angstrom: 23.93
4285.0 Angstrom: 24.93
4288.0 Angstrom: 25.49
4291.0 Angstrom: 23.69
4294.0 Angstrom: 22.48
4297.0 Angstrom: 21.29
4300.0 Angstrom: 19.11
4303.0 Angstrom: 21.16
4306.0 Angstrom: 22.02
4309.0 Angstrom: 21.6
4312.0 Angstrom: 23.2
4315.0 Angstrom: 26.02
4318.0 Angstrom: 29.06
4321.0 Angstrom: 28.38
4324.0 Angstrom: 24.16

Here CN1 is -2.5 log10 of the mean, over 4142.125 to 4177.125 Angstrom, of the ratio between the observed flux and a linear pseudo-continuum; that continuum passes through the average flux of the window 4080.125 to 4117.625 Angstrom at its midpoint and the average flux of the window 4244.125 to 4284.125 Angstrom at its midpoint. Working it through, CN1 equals -0.10 mag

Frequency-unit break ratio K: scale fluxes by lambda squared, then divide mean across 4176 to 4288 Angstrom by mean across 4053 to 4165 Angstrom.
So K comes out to 1.04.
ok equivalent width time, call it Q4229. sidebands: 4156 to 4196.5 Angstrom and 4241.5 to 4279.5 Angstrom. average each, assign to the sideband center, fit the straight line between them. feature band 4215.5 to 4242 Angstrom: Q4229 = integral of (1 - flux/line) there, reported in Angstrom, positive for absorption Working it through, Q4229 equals 1.8 Angstrom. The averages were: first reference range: 26.9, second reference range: 24.6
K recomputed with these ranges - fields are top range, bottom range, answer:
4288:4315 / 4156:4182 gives 0.87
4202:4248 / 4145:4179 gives 0.93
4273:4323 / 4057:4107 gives 1.07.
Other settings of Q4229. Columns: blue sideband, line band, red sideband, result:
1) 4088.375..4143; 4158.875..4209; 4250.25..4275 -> -3.21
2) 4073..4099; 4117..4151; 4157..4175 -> 2.01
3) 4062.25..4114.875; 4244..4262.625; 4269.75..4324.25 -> -1.14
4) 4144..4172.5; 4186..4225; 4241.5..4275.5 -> 1.36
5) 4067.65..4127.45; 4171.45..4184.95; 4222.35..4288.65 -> -1.06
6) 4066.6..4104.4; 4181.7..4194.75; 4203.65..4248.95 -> -0.86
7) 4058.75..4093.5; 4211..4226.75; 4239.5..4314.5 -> 0.15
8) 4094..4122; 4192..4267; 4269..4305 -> -4.48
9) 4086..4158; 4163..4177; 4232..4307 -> -1.43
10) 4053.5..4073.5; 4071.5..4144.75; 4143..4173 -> 4.37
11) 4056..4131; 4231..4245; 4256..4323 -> 0.11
